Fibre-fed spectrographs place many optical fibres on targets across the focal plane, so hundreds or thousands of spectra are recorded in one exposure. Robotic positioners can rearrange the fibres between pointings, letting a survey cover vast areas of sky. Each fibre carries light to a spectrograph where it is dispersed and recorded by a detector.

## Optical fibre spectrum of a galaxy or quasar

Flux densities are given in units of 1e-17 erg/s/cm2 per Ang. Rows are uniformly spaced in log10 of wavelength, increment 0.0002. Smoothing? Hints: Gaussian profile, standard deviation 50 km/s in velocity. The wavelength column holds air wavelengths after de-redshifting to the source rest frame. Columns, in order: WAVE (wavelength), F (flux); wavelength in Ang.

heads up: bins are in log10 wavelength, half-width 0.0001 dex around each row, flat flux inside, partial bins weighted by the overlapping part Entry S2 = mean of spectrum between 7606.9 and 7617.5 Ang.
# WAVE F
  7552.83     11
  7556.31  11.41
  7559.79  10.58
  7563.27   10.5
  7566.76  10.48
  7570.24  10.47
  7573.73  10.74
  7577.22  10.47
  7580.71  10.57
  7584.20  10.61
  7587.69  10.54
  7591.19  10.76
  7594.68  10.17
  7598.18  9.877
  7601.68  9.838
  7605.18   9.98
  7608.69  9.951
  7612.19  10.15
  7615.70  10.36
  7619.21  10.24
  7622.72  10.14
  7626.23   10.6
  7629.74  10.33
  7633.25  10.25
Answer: 10.1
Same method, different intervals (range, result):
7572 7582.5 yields 10.6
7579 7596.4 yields 10.5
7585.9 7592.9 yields 10.6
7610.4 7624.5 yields 10.2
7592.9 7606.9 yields 9.97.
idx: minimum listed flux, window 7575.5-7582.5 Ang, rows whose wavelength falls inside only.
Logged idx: 10.47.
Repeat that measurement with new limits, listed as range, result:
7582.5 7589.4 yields 10.54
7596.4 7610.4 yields 9.838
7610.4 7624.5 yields 10.14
